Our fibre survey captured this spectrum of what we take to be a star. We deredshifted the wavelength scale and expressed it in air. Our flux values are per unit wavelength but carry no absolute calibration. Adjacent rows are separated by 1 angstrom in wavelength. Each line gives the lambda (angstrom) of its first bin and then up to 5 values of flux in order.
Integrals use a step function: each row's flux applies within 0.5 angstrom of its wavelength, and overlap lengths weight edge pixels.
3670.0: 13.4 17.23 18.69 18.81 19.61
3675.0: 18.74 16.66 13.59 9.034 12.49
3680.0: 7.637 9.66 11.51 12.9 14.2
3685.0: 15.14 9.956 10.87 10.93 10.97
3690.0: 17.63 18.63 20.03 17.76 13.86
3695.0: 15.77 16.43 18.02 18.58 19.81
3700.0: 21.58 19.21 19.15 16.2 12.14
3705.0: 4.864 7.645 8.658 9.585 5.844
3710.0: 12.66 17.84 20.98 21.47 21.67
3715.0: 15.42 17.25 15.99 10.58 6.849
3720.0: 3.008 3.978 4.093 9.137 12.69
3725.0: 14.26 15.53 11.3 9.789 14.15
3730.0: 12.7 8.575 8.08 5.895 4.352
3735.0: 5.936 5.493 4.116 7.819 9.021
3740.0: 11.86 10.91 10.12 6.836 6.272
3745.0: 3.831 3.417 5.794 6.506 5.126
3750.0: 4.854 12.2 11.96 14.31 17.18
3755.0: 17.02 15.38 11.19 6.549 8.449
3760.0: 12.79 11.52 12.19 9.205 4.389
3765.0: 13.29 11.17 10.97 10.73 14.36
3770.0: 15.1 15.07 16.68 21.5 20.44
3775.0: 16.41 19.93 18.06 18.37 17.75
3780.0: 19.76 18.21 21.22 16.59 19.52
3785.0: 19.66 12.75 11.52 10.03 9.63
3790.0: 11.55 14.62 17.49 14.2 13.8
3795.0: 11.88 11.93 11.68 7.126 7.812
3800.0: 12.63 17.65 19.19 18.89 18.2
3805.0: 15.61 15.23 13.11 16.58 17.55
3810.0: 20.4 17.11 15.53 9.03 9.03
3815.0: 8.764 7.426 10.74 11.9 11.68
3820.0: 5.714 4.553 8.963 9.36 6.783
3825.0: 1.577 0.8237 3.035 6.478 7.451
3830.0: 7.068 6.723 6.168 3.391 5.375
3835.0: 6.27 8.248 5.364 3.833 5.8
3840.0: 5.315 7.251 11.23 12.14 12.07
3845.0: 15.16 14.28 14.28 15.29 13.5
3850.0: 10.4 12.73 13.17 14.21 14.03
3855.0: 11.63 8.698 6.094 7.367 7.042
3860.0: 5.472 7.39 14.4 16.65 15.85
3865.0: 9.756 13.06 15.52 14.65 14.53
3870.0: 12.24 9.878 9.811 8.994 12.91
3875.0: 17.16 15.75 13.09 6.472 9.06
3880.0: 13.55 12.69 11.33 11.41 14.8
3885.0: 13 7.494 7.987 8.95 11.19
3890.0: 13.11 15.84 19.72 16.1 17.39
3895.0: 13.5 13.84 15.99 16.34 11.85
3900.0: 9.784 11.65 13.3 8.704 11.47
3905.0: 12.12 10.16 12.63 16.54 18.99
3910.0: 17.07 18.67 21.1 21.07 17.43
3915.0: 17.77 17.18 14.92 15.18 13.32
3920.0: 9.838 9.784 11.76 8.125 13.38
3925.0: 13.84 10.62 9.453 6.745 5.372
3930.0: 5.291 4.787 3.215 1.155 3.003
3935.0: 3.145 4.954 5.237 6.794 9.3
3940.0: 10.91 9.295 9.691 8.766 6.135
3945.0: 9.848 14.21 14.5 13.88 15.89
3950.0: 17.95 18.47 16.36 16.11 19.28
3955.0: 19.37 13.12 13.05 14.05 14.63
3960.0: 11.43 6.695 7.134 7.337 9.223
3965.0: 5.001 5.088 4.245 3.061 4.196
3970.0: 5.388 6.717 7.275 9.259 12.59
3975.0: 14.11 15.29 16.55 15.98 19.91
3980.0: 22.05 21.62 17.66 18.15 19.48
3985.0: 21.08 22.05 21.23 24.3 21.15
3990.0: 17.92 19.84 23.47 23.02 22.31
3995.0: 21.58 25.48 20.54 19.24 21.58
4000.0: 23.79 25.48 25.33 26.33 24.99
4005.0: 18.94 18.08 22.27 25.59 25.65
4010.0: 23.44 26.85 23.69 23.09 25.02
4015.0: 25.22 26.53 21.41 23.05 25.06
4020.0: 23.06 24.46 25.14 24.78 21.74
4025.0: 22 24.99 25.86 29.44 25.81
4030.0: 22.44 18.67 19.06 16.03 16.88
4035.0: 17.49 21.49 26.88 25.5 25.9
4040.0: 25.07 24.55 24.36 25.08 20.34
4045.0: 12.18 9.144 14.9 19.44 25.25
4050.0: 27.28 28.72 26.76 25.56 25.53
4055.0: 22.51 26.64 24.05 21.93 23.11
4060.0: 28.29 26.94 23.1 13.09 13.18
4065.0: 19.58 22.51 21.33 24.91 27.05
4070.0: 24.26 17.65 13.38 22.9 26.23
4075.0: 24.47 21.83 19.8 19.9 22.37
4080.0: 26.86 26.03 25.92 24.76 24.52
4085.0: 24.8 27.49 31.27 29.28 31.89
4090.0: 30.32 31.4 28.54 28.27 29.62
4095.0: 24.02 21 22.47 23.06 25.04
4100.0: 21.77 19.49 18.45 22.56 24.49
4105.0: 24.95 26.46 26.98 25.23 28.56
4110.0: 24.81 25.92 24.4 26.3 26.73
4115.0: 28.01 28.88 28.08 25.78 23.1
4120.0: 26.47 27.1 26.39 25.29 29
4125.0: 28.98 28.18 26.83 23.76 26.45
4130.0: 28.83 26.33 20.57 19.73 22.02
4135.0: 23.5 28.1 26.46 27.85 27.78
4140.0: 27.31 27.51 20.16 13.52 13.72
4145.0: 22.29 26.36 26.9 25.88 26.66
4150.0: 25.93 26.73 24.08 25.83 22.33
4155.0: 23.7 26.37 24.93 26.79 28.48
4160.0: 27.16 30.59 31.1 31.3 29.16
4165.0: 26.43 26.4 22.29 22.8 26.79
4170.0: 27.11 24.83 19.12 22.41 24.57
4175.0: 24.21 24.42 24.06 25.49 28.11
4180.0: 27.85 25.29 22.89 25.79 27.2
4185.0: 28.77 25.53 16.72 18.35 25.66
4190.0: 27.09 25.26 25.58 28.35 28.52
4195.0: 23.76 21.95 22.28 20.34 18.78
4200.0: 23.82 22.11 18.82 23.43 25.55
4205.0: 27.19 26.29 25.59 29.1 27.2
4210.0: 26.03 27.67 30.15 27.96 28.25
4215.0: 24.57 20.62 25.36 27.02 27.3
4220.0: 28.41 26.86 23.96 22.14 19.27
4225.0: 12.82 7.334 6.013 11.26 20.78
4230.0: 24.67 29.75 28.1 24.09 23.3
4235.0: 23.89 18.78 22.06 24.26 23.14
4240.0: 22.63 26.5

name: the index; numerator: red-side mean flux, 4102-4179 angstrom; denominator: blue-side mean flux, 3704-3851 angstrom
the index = 2.24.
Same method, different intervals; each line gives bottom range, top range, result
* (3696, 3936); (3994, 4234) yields 2.05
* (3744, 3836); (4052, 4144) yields 2.07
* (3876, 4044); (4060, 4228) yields 1.54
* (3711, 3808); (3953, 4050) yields 1.54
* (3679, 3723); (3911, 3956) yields 0.85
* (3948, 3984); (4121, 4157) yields 1.95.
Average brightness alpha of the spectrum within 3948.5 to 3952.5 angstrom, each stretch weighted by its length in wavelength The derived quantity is 17.2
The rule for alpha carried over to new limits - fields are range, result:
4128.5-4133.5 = 24.4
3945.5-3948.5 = 14.2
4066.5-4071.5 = 23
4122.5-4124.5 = 27.1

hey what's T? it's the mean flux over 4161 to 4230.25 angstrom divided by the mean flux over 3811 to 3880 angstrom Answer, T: 2.45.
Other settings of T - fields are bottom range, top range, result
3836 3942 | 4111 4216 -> 2.19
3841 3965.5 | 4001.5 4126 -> 2.00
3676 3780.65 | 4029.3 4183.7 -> 1.98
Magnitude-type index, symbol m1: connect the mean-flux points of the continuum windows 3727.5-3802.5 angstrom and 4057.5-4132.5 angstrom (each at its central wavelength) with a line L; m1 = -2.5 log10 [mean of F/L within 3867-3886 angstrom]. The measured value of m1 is 0.31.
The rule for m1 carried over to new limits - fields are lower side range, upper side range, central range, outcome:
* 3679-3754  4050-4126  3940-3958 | 0.399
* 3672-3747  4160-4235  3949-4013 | 0.112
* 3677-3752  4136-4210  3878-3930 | 0.293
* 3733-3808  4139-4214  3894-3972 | 0.471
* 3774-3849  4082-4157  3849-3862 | 0.334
